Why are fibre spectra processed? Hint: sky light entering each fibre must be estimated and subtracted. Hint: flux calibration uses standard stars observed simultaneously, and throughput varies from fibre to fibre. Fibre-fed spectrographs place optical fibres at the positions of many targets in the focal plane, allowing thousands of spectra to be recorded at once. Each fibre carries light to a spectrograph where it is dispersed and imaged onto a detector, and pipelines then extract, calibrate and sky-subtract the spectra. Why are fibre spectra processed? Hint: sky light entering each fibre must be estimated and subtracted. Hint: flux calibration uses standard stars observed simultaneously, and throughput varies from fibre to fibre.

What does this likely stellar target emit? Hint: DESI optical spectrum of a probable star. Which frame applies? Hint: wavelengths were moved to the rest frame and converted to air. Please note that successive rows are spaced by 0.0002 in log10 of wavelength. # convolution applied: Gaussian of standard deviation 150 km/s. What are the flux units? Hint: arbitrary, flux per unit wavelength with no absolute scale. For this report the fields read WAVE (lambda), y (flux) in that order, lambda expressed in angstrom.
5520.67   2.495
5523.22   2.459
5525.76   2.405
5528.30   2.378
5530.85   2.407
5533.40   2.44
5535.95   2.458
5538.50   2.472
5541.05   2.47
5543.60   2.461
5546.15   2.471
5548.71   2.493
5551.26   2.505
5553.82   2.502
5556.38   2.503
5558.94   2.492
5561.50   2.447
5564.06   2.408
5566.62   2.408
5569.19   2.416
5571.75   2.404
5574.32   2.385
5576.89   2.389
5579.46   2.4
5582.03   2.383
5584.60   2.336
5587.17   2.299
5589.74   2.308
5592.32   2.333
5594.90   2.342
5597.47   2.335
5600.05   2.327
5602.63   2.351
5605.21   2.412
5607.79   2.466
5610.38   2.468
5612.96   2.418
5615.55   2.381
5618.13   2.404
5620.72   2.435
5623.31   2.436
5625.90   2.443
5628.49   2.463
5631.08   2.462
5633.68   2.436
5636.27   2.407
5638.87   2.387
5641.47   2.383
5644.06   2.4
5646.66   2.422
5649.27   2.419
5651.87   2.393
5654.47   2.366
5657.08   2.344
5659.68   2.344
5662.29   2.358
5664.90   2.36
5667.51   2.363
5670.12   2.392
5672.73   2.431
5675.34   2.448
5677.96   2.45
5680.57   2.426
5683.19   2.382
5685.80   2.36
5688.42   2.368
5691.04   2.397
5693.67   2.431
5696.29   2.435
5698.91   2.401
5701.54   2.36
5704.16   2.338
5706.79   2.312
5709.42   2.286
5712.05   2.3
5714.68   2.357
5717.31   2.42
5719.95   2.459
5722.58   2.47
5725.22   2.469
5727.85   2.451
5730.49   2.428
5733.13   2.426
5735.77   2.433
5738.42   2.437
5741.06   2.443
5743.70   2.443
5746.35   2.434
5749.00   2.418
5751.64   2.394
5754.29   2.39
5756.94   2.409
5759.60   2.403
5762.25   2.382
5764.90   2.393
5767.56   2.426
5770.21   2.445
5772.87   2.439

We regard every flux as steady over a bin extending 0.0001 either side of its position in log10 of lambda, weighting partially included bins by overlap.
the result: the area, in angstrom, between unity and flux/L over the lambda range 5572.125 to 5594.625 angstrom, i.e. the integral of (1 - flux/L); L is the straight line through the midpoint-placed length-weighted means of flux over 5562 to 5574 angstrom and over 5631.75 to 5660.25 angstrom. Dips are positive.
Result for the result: 0.5 angstrom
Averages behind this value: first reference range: 2.41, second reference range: 2.39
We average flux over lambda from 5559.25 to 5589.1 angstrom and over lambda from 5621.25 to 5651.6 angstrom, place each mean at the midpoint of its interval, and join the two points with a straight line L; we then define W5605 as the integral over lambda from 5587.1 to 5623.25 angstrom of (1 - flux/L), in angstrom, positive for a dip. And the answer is 0.4 angstrom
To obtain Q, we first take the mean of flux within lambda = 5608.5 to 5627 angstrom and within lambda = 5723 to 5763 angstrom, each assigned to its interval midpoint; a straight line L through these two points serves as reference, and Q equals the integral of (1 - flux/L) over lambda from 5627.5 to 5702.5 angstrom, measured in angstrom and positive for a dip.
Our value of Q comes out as 0.8 angstrom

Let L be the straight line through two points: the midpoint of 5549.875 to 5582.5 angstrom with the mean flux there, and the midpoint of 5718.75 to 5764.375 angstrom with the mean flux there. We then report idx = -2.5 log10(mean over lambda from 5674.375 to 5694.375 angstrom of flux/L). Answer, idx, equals 0.01 mag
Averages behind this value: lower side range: 2.44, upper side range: 2.43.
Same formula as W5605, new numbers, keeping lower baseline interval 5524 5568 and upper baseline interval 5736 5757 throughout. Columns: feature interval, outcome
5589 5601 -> 0.6 angstrom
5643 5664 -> 0.5 angstrom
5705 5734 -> 0.4 angstrom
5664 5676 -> 0.2 angstrom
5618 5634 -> 0.0 angstrom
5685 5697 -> 0.2 angstrom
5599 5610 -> 0.2 angstrom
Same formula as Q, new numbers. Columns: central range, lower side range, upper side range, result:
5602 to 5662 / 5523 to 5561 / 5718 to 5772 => 0.89 angstrom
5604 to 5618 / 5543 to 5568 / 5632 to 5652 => 0.01 angstrom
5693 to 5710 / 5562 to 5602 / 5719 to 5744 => 0.44 angstrom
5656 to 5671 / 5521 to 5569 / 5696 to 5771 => 0.40 angstrom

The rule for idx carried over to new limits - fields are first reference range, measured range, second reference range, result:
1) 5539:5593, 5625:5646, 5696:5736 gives -0.01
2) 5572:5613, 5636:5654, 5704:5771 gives -0.01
